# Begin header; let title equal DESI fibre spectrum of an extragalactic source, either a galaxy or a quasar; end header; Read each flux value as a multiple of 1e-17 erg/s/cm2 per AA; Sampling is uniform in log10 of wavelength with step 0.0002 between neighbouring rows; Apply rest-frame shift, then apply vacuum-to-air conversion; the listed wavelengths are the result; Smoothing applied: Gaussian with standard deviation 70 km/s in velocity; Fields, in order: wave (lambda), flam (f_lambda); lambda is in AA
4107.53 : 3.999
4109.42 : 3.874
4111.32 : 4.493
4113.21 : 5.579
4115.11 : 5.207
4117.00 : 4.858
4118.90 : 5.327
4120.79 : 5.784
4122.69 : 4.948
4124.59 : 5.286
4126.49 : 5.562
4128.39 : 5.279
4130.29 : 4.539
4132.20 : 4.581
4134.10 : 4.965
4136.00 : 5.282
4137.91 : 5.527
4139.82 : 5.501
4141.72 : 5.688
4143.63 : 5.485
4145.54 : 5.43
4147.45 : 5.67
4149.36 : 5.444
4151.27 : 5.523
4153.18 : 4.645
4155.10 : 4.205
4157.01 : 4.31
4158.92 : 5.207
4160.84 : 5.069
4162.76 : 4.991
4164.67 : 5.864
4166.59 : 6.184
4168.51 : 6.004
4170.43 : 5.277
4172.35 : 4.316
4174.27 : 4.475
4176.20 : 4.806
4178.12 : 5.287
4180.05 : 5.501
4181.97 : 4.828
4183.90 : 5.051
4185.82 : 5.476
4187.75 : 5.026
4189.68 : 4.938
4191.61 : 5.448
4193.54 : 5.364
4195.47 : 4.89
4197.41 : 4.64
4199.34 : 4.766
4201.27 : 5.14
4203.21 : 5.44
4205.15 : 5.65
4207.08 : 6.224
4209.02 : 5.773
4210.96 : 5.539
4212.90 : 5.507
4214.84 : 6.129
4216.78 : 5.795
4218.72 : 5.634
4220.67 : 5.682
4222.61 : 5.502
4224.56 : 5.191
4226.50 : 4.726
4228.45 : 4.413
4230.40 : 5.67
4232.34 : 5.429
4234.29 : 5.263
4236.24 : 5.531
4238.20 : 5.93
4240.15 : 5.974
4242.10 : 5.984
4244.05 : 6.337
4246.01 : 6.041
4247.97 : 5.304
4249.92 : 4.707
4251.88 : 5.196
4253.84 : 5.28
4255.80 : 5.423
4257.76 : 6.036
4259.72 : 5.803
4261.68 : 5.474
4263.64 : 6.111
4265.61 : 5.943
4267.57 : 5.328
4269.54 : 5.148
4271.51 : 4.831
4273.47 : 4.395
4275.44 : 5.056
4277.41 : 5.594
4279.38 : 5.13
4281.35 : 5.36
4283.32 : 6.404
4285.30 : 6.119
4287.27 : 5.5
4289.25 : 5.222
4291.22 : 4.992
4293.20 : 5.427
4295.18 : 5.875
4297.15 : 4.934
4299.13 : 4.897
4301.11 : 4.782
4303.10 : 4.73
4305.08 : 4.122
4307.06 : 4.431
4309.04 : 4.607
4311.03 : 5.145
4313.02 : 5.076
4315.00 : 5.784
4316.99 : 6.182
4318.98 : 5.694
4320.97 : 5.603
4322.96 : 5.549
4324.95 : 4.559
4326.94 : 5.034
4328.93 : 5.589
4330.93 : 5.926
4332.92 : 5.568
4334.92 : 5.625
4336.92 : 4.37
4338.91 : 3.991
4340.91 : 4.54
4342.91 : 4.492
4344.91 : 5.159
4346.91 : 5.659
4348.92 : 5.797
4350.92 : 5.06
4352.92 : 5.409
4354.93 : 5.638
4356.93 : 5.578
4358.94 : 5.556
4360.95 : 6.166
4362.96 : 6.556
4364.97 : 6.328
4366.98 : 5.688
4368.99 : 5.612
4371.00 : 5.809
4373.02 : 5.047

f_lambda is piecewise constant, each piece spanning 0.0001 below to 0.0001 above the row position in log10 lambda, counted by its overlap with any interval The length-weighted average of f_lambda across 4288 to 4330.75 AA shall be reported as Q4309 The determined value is 5.17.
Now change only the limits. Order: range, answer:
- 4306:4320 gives 5.27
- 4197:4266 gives 5.54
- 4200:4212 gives 5.6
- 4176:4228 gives 5.33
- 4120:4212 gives 5.22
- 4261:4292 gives 5.42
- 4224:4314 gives 5.32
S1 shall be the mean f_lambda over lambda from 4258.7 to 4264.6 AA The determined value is 5.8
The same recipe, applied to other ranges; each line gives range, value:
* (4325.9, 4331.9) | 5.51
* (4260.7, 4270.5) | 5.6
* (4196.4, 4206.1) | 5.12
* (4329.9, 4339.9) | 5.1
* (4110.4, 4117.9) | 5.04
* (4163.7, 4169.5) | 6.02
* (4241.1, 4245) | 6.17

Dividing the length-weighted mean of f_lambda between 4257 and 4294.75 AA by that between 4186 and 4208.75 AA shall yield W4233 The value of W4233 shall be 1.0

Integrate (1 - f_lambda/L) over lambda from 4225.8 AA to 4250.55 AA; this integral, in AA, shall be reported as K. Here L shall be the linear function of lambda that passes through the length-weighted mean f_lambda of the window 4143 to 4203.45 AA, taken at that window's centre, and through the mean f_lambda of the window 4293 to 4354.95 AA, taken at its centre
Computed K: -1.7 AA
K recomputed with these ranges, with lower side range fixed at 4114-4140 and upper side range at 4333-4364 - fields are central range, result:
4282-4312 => 0.8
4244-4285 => -1.5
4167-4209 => 0.2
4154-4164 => 0.8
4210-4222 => -1.1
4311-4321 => -0.6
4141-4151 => -0.7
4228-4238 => -0.2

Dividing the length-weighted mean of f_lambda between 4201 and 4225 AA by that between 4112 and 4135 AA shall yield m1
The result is 1.10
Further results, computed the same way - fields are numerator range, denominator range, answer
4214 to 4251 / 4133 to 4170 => 1.04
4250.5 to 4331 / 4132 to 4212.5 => 1.02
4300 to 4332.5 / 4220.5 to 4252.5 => 0.95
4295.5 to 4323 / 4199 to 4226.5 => 0.92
